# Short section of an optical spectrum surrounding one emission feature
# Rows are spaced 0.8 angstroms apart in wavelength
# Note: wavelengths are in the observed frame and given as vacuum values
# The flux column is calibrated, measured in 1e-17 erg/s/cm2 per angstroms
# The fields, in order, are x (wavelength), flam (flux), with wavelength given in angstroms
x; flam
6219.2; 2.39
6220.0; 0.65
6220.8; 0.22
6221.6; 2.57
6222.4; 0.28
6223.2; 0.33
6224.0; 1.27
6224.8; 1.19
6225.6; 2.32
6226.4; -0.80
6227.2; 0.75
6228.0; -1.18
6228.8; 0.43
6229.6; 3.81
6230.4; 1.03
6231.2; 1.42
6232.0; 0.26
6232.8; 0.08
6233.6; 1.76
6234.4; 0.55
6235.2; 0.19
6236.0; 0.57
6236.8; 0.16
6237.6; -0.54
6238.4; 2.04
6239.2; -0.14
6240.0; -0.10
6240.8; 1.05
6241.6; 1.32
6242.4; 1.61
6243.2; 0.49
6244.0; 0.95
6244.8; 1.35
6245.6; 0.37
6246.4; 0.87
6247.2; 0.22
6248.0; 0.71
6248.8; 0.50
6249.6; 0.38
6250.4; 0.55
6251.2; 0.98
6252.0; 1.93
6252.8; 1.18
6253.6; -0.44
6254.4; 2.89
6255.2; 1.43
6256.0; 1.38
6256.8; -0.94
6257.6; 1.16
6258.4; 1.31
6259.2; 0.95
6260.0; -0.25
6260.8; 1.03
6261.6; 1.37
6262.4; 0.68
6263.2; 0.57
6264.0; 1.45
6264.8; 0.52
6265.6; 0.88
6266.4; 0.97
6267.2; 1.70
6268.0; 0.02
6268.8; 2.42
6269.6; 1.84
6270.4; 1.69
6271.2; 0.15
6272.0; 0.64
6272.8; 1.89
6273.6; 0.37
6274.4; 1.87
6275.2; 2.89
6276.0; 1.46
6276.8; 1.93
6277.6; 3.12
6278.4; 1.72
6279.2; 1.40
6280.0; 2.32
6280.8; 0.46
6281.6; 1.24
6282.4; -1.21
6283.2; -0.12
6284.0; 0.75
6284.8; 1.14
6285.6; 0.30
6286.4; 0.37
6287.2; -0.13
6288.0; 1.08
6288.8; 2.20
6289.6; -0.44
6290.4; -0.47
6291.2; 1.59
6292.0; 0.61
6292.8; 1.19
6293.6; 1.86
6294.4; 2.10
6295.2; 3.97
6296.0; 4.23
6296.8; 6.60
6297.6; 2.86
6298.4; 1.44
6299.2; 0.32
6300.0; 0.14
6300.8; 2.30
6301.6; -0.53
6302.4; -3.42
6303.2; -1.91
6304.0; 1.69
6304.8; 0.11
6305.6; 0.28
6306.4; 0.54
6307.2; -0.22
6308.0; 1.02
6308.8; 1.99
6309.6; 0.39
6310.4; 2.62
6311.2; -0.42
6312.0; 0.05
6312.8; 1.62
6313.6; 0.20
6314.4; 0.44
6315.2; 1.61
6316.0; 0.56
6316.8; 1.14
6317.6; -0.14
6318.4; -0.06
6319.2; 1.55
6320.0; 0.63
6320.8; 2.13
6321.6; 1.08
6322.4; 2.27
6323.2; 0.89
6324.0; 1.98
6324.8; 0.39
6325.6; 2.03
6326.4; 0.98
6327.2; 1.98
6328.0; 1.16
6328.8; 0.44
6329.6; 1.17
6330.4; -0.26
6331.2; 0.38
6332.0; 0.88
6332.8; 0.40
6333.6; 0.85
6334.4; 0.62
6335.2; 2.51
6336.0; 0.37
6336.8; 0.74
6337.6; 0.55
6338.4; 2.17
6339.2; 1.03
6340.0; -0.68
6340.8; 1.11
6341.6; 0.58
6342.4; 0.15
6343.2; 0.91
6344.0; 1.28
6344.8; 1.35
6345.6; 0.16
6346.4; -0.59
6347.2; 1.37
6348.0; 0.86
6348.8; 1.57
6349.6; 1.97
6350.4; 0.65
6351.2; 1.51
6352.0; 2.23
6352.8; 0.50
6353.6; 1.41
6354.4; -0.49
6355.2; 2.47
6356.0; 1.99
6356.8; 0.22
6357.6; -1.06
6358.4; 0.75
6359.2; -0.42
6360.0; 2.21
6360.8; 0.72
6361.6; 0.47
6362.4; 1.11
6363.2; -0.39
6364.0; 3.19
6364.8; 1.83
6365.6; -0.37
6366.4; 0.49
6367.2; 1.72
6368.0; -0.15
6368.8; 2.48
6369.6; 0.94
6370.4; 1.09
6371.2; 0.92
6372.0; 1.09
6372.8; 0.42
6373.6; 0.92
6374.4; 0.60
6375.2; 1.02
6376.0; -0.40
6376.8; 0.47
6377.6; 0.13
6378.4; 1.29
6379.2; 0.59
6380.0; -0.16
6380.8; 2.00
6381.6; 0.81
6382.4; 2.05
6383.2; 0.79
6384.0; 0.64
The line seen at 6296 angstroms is H-beta 4861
